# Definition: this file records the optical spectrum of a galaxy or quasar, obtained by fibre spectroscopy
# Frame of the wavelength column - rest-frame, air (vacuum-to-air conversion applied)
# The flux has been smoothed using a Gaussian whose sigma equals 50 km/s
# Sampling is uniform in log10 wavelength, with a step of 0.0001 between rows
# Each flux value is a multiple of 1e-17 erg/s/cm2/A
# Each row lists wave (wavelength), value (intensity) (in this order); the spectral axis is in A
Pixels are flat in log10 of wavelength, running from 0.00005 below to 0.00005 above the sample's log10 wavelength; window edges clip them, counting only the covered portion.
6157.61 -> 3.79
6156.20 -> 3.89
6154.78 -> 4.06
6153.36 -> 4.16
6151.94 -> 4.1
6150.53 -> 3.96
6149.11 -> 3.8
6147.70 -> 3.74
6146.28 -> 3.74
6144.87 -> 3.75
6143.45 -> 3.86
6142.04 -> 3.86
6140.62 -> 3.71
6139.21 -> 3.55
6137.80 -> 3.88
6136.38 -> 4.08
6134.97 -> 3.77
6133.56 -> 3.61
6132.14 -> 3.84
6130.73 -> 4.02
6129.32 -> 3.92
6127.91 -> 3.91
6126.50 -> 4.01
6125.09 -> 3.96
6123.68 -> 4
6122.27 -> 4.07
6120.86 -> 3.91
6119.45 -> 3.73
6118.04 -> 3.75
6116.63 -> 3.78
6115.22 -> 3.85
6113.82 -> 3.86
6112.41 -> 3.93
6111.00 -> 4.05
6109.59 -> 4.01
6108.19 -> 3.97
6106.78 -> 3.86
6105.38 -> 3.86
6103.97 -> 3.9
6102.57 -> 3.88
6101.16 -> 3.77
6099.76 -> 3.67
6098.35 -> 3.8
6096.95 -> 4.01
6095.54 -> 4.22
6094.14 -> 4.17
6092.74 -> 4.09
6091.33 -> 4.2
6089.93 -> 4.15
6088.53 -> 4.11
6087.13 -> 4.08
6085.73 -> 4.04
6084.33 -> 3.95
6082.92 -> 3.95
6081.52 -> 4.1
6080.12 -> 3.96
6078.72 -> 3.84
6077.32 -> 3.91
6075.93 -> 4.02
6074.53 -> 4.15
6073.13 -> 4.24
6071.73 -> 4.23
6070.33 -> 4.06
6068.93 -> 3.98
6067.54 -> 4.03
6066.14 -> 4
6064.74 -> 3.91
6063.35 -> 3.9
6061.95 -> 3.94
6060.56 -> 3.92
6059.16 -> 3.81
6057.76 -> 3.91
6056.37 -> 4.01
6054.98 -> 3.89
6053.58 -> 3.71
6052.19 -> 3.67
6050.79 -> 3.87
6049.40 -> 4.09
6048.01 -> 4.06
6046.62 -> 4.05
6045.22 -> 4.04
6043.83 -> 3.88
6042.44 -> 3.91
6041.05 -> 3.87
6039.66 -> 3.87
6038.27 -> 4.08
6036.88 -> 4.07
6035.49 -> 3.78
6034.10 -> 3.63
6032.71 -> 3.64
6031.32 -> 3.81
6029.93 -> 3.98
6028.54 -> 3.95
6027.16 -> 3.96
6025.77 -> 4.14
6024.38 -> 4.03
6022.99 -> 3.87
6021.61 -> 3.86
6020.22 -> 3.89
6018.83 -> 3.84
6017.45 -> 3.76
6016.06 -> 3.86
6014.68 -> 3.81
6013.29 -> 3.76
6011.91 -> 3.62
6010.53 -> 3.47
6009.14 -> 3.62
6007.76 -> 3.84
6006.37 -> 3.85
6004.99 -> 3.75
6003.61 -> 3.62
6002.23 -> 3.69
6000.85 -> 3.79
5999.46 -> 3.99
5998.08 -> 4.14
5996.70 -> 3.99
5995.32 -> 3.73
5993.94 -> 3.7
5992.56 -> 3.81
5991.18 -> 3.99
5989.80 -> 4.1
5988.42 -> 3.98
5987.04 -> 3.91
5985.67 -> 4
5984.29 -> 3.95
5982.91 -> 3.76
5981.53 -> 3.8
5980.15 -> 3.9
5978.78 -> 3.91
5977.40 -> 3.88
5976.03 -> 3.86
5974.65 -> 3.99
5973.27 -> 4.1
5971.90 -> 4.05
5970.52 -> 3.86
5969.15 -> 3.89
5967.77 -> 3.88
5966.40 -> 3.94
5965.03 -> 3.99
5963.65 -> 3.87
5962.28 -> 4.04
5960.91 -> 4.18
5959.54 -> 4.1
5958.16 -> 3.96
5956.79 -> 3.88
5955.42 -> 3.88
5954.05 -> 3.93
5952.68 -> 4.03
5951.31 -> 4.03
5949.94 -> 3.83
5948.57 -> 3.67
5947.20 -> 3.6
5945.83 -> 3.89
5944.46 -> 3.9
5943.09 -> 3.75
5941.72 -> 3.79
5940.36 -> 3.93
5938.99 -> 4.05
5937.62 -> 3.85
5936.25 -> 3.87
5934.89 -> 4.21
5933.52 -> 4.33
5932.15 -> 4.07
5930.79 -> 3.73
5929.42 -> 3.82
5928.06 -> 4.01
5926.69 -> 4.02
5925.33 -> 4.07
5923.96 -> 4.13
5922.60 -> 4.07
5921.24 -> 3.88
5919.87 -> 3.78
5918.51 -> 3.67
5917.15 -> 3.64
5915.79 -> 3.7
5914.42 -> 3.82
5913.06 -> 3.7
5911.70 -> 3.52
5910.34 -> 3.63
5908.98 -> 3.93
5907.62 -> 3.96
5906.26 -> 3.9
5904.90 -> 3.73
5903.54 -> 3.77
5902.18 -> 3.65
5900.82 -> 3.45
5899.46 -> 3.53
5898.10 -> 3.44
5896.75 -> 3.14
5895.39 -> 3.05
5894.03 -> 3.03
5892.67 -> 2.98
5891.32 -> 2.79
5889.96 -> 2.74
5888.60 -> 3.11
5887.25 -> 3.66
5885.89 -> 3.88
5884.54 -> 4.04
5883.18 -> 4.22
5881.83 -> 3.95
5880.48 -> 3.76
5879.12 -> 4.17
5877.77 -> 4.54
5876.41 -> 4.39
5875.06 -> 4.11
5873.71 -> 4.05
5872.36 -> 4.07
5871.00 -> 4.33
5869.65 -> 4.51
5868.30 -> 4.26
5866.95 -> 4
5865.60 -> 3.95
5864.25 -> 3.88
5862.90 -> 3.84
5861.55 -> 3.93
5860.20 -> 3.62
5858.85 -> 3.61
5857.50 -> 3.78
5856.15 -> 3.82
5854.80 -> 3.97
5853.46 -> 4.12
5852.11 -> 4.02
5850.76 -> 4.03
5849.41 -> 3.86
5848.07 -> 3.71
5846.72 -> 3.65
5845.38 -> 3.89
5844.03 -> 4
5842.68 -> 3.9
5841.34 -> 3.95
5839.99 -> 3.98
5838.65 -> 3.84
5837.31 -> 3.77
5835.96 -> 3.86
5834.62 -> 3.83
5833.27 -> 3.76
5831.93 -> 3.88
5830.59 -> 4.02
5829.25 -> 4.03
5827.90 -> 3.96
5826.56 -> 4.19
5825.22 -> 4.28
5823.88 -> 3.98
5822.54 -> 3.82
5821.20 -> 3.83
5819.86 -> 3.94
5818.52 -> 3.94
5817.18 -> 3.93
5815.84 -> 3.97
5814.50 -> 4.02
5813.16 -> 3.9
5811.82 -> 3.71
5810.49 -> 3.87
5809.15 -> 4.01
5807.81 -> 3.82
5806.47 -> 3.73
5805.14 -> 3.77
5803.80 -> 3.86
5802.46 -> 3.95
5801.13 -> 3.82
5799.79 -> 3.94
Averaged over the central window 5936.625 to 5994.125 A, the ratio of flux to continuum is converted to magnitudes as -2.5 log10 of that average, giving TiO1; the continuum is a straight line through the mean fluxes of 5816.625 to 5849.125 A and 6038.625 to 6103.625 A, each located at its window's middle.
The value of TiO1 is 0.01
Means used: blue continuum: 3.91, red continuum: 3.98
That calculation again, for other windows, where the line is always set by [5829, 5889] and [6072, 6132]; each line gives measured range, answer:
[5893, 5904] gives 0.18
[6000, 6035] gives 0.04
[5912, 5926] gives 0.03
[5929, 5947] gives 0.01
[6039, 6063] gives 0.01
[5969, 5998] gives 0.01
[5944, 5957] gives 0.03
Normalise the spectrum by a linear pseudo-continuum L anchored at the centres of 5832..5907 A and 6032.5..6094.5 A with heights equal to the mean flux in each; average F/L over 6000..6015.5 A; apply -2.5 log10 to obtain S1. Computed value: 0.06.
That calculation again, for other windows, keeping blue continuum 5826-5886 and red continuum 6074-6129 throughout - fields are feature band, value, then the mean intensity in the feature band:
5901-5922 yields 0.06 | 3.75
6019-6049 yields 0.01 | 3.92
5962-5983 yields 0.01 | 3.92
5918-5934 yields 0.00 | 3.96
